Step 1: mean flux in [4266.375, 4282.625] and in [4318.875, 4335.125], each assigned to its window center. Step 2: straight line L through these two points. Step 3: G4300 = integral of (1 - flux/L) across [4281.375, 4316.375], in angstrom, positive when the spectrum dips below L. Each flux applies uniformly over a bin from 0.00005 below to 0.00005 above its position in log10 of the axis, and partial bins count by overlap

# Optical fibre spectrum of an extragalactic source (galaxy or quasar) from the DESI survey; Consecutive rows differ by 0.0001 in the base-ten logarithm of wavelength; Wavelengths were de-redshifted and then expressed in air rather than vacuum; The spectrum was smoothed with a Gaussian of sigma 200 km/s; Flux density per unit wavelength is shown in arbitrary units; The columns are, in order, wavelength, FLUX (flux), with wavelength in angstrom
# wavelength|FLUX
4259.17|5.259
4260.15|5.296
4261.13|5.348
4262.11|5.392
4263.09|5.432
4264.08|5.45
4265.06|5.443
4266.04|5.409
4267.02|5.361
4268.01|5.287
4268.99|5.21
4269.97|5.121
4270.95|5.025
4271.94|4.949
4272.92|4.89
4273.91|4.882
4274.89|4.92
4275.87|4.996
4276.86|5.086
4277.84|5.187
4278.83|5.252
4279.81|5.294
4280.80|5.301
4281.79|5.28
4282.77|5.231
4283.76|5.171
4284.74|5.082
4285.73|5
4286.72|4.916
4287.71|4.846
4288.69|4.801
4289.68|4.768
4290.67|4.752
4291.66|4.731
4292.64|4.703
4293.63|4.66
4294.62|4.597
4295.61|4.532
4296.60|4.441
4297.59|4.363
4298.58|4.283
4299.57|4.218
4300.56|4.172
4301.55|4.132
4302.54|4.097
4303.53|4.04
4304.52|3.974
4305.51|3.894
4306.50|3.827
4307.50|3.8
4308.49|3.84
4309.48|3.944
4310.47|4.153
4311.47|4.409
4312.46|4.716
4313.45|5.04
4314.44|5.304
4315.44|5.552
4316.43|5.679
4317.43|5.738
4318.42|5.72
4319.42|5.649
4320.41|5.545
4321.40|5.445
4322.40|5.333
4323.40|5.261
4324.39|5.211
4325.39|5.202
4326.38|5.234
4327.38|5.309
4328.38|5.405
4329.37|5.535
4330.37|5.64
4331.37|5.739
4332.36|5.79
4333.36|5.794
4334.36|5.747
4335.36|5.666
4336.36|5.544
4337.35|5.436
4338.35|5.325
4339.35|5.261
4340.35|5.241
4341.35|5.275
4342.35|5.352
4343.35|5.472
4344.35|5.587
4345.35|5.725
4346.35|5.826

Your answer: 4.8 angstrom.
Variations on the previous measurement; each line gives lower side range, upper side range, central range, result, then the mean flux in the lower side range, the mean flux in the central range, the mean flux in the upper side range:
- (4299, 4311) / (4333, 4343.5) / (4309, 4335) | -3.1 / 4.01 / 5.31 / 5.46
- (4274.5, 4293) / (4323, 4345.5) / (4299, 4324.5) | 2.7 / 5.02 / 4.71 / 5.47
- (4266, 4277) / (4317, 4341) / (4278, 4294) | 0.6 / 5.08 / 4.99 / 5.49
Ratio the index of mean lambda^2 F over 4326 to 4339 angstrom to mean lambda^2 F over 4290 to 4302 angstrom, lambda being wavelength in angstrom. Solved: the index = 1.3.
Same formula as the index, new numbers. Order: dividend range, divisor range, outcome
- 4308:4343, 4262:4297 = 1.07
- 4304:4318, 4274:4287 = 0.90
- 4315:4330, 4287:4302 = 1.22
